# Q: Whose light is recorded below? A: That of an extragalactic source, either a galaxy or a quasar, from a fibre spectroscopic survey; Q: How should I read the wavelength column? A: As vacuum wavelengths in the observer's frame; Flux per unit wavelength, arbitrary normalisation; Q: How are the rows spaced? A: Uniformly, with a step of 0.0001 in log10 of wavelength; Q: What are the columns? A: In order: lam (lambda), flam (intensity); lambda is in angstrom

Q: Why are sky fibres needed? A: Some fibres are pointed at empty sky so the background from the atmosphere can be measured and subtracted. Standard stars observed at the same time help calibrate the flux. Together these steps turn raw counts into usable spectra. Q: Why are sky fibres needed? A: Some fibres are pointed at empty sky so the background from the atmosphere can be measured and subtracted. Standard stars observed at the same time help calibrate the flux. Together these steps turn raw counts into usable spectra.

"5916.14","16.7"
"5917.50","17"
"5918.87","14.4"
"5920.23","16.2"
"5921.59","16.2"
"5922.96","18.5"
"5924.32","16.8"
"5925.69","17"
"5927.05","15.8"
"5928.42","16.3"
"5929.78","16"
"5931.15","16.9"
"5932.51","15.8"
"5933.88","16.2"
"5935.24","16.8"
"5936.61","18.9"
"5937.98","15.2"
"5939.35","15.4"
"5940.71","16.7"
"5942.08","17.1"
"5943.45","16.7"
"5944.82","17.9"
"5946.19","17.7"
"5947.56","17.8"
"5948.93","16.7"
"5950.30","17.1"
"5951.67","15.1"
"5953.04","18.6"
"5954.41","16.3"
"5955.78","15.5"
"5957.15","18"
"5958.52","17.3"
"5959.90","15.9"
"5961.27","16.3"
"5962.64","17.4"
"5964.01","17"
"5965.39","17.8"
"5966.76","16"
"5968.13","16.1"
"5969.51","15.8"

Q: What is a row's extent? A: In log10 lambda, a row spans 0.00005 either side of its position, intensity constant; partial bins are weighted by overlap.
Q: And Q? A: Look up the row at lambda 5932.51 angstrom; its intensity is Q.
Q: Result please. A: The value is 15.8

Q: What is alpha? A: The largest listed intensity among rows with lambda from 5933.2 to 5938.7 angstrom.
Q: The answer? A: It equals 18.9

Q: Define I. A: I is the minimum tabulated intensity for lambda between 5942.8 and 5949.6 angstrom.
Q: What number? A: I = 16.7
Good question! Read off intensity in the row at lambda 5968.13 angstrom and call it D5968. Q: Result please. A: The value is 16.1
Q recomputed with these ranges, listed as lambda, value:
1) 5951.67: 15.1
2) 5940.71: 16.7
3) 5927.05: 15.8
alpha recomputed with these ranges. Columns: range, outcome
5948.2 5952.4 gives 17.1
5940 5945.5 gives 17.9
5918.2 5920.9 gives 16.2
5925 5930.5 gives 17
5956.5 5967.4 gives 18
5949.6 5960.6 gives 18.6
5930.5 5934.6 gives 16.9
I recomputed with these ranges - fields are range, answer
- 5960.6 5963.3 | 16.3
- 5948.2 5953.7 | 15.1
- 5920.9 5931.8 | 15.8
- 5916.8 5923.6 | 14.4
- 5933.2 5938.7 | 15.2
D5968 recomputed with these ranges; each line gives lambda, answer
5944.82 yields 17.9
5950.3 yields 17.1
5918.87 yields 14.4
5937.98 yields 15.2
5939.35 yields 15.4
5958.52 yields 17.3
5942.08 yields 17.1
